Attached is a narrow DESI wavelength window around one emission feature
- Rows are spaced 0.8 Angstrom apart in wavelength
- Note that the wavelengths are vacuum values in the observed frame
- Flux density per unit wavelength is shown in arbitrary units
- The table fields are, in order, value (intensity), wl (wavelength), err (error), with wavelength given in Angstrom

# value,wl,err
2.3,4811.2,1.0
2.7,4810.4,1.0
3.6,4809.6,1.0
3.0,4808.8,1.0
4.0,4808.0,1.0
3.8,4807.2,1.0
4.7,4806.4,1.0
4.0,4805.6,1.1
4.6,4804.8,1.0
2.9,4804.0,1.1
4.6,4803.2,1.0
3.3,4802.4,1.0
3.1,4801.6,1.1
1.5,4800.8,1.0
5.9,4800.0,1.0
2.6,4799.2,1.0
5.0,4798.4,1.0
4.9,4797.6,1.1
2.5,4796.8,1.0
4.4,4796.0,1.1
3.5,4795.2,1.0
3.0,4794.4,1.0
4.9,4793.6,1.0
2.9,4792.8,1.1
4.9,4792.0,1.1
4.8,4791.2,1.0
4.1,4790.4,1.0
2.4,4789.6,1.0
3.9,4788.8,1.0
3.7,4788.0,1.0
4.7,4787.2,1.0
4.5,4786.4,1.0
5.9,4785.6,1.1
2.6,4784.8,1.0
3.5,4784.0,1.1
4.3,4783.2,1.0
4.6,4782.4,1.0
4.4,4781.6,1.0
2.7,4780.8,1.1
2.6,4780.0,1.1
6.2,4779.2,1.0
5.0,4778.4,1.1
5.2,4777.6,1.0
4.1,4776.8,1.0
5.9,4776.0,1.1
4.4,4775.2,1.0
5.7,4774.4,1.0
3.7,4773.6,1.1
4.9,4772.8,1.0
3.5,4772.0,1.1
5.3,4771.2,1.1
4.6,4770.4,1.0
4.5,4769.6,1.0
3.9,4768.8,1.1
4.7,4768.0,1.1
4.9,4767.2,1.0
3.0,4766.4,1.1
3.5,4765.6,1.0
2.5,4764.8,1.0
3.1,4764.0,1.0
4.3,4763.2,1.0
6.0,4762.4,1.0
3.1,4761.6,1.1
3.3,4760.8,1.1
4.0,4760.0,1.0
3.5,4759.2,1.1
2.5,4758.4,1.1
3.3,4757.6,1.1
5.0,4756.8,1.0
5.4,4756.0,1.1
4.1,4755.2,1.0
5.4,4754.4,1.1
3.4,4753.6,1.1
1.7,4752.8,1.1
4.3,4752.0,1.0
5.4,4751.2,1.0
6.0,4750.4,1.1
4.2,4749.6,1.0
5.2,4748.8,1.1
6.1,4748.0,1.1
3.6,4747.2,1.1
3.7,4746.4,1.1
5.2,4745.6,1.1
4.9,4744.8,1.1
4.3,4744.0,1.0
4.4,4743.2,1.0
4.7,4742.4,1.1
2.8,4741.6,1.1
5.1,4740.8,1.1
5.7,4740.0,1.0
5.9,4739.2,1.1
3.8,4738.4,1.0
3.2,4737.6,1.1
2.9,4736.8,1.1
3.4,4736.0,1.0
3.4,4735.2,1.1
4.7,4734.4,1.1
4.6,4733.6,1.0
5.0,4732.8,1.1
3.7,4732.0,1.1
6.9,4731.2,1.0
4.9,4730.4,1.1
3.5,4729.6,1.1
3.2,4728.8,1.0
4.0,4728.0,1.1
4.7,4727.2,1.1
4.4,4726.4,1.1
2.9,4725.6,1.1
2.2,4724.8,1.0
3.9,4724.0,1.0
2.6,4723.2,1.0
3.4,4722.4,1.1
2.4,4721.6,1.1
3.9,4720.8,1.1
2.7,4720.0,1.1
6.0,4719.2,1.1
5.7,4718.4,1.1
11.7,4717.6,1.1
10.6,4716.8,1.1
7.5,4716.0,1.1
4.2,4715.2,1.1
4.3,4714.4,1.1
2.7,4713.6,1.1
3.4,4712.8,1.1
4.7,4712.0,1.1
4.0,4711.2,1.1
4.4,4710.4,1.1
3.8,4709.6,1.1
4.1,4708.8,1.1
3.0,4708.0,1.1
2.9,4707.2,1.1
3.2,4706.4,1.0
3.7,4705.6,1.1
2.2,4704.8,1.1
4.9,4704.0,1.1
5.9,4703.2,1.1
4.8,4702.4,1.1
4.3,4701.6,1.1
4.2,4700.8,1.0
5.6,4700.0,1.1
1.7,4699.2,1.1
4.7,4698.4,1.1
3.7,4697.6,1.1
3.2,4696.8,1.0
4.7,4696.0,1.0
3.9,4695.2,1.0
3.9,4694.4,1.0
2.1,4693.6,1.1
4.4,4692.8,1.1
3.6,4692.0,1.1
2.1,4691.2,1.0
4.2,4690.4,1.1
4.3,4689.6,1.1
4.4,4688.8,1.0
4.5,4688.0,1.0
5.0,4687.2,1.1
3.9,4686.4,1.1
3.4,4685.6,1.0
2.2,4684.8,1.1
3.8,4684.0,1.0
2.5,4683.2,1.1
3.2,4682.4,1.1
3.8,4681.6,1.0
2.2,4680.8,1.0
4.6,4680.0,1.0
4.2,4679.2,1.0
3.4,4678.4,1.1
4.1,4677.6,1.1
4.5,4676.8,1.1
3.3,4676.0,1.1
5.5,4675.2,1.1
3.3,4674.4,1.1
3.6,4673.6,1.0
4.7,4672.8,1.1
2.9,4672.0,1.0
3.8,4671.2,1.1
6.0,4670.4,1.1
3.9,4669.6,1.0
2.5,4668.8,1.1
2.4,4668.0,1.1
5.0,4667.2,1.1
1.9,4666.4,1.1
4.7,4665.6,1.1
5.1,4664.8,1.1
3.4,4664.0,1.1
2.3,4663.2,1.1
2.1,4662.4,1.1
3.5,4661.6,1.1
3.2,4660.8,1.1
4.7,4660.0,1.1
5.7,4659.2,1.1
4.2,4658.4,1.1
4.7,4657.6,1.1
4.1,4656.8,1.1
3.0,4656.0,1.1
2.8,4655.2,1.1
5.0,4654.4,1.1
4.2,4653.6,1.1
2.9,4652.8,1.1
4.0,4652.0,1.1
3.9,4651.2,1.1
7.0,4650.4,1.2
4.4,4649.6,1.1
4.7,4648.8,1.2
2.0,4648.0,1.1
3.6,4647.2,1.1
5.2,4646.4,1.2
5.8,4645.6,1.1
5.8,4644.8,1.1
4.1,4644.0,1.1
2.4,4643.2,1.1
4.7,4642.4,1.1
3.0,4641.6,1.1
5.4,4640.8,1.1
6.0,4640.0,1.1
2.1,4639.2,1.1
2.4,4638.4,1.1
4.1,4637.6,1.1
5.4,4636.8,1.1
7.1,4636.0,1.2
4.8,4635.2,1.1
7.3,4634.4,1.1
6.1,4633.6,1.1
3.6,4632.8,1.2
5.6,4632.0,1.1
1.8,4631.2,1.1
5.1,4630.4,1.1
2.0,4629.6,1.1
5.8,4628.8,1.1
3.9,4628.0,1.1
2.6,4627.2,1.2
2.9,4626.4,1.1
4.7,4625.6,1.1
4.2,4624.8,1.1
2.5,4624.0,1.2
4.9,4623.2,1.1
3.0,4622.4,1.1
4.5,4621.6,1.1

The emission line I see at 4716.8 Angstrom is H-gamma 4340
